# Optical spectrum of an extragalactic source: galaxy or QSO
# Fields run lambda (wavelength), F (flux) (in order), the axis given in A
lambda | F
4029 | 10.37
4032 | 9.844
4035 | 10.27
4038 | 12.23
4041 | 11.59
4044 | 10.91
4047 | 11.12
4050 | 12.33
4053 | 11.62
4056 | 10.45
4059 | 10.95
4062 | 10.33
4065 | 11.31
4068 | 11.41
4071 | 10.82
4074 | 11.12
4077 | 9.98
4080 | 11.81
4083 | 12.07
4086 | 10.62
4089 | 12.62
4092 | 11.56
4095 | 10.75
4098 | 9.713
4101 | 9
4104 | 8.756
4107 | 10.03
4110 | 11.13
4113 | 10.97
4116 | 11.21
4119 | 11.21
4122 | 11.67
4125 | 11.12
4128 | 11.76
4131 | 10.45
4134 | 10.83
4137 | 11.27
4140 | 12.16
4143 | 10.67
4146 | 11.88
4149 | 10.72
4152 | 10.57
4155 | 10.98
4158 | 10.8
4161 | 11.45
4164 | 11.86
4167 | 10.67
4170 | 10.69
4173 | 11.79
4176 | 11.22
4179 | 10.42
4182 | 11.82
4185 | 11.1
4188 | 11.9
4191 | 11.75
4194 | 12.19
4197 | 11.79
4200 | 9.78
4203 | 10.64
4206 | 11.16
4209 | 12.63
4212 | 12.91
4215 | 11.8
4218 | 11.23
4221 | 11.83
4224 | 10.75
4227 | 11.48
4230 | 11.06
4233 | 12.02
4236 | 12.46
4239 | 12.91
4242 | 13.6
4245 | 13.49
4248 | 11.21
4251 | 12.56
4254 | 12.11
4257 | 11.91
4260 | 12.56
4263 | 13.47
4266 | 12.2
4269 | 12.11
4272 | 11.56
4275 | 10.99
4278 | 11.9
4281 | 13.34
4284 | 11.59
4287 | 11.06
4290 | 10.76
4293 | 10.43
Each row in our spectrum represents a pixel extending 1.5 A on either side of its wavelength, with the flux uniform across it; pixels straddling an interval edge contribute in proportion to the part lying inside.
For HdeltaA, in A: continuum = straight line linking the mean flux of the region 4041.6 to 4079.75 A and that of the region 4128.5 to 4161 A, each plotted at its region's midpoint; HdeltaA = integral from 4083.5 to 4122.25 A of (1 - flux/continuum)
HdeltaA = 1.25 A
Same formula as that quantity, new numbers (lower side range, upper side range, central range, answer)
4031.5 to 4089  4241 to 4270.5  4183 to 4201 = 0.9 A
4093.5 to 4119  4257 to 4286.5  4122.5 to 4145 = -1.4 A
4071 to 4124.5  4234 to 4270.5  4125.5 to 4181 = 1.6 A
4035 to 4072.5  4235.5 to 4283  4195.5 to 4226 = 1.7 A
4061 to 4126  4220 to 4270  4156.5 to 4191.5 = 1.0 A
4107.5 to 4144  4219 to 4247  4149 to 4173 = 1.0 A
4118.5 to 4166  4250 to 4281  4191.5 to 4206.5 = 0.7 A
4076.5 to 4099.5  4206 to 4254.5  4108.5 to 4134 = 0.5 A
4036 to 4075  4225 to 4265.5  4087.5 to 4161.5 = 4.6 A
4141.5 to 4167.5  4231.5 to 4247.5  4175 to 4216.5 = 1.4 A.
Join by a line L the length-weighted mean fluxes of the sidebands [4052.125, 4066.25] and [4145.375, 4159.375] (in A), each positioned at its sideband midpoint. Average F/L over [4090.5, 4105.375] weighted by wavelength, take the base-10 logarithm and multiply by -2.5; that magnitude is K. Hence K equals 0.098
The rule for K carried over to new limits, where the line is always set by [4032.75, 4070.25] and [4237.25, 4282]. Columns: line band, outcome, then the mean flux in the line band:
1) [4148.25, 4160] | 0.094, 10.8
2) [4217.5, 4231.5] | 0.084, 11.3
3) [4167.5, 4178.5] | 0.073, 11.1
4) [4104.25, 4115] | 0.099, 10.5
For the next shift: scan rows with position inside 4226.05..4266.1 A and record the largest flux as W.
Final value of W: 13.6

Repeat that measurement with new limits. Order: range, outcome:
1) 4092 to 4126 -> 11.67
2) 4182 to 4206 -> 12.19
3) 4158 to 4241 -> 12.91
